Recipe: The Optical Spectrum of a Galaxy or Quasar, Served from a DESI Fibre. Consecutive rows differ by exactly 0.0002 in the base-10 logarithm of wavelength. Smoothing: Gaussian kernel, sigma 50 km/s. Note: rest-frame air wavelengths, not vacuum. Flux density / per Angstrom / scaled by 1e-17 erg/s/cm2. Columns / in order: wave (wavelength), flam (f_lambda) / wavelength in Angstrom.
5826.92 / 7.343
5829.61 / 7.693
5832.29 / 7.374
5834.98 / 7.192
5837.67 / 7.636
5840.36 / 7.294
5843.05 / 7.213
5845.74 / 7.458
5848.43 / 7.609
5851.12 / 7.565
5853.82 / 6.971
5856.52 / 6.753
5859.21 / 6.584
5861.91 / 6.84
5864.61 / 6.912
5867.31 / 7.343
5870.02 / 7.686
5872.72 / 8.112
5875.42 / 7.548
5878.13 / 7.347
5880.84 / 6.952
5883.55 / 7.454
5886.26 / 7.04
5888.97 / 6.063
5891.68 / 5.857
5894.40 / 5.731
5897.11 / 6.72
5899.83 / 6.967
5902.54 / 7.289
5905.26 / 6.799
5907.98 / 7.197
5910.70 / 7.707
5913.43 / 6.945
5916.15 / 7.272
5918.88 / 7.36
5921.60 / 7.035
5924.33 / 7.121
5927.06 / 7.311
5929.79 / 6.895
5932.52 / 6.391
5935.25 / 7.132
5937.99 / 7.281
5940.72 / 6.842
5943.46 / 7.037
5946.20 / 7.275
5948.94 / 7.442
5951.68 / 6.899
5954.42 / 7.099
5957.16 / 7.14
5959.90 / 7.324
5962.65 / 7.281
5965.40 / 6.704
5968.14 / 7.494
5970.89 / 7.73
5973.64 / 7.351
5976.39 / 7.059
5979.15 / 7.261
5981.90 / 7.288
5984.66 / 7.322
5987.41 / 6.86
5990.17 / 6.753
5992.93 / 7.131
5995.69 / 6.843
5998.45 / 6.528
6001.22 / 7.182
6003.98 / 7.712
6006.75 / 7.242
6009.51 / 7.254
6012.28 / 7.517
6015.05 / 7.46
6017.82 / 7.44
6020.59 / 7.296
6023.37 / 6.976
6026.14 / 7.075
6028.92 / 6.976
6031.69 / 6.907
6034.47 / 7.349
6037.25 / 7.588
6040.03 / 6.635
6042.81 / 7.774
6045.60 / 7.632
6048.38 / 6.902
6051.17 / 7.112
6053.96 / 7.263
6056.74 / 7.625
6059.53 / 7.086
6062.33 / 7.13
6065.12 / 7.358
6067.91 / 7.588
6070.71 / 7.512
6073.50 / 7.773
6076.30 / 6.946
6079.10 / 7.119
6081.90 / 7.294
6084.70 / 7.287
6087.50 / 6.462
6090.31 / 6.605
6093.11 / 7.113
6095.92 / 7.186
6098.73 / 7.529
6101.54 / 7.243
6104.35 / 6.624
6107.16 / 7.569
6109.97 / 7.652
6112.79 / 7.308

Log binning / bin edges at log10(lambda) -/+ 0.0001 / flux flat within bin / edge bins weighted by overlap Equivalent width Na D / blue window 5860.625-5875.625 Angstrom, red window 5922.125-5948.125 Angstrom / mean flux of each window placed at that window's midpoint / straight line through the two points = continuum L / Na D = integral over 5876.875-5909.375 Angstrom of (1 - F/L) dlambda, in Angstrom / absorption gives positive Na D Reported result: 2.2 Angstrom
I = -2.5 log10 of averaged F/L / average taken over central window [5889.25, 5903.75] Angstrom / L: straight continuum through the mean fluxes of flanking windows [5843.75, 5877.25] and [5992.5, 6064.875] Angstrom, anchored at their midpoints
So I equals 0.13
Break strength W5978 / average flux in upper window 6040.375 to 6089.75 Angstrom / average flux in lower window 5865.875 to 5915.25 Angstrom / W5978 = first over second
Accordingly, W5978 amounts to 1.03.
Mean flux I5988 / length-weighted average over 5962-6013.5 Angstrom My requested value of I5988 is 7.18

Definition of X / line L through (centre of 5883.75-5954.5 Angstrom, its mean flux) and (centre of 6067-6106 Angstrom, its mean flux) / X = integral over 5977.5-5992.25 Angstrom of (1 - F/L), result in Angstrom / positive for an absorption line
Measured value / -0.1 Angstrom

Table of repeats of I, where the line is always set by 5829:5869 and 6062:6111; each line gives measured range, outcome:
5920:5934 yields 0.04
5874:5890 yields 0.02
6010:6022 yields -0.03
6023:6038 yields 0.01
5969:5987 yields -0.01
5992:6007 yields 0.02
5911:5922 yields 0.00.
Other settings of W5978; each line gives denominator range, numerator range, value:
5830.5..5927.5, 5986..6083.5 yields 1.01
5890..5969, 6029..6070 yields 1.04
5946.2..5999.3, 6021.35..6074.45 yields 1.02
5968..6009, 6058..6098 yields 1.00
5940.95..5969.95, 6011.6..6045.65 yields 1.01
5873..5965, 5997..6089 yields 1.03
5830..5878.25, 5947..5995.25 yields 0.98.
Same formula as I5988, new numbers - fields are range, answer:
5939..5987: 7.2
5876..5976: 7.05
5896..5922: 7.14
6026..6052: 7.2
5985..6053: 7.18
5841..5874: 7.25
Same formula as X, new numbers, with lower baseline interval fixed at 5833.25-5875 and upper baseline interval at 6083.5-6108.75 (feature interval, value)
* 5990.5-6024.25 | -0.3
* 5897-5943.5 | 0.9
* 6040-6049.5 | -0.3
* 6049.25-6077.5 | -0.9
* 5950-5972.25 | -0.1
